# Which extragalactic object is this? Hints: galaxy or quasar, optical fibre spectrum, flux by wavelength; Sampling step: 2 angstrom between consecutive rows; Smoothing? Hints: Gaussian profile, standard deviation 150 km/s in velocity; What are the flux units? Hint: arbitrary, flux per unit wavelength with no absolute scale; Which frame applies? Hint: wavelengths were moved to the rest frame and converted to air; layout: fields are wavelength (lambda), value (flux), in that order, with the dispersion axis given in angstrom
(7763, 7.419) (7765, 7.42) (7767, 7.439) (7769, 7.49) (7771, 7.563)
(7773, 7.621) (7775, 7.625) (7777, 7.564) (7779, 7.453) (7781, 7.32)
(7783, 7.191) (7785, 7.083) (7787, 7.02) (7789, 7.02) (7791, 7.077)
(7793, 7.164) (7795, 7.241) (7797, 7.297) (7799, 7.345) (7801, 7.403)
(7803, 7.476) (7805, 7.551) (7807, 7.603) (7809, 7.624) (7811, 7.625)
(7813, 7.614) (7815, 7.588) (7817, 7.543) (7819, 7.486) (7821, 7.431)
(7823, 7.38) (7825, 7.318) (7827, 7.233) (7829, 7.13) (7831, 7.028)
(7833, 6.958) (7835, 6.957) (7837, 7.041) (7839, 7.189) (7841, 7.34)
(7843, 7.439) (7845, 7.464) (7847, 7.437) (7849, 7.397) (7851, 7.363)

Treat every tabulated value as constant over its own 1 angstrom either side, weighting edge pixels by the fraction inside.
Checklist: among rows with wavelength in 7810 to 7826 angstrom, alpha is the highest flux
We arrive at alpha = 7.625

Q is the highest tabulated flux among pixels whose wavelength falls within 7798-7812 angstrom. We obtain 7.625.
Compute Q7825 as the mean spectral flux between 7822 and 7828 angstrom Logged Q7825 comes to 7.31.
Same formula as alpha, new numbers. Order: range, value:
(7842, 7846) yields 7.464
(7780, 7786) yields 7.32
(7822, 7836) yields 7.38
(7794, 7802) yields 7.403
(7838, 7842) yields 7.34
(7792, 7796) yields 7.241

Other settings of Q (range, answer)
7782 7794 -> 7.191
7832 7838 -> 7.041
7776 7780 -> 7.564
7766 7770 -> 7.49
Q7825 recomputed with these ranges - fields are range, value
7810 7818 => 7.59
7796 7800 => 7.32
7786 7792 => 7.04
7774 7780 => 7.55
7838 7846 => 7.36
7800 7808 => 7.51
